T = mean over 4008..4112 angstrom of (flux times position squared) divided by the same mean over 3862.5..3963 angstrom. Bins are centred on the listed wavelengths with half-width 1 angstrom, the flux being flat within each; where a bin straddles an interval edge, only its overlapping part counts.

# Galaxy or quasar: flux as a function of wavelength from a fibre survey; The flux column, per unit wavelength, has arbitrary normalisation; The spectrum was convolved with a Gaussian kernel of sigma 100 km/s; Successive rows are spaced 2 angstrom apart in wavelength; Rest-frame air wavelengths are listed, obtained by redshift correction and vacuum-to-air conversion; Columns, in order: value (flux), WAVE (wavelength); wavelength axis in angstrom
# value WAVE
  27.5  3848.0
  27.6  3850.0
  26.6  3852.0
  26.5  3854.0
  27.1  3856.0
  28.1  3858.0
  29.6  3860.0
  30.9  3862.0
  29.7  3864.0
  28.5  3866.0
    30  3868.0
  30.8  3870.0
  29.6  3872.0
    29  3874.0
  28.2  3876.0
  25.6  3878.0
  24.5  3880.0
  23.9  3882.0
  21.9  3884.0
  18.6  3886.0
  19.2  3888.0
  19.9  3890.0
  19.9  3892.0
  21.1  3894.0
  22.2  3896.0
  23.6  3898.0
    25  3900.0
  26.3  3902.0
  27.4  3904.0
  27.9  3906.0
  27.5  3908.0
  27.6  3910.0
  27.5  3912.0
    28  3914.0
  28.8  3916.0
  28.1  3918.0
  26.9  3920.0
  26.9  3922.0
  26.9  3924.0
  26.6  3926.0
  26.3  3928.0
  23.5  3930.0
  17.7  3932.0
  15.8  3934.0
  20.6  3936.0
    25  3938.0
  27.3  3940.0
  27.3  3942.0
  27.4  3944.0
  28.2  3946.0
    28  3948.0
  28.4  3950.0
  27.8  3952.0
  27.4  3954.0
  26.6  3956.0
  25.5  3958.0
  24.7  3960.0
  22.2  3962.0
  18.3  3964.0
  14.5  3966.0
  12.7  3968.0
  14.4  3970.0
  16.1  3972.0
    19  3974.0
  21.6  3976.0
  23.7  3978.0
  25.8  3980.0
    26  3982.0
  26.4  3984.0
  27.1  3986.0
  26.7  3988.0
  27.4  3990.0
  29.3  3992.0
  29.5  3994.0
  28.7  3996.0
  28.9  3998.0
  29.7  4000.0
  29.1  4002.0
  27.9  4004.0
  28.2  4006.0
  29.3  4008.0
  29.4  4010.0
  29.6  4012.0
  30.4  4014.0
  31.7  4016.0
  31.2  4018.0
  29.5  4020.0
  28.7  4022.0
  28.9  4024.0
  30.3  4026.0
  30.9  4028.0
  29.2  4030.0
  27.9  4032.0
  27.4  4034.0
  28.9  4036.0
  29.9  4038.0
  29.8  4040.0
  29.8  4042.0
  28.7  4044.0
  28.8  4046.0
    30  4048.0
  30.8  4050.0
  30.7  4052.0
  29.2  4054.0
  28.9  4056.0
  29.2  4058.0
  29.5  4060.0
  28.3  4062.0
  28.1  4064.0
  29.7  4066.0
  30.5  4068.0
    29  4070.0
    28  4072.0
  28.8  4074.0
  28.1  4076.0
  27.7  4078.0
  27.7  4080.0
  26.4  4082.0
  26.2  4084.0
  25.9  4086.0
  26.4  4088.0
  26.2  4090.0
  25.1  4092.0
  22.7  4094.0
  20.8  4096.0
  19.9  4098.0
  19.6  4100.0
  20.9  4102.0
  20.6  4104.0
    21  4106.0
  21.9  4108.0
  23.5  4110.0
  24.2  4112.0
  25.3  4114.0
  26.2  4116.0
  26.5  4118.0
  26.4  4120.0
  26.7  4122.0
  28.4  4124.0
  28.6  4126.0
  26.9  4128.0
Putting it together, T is 1.2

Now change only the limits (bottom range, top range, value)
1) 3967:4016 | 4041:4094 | 1.13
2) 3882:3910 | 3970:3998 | 1.12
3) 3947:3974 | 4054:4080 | 1.39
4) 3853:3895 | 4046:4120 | 1.13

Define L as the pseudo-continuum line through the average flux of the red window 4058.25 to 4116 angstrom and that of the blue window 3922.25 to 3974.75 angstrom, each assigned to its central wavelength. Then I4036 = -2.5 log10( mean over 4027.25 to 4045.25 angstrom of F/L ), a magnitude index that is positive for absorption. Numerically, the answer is -0.183 mag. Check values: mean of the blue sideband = 23.1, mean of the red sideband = 25.5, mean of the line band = 29.1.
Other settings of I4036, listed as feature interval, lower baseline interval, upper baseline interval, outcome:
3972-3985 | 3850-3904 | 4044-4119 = 0.13 mag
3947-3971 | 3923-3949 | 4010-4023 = 0.16 mag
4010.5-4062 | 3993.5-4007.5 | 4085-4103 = -0.11 mag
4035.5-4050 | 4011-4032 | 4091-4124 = -0.05 mag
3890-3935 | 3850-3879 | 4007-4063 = 0.16 mag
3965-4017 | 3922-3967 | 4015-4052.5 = 0.07 mag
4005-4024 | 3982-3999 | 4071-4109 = -0.10 mag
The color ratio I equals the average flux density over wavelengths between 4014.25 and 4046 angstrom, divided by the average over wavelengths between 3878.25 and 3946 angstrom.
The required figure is 1.2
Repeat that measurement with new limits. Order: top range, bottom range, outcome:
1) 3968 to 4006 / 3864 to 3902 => 1.02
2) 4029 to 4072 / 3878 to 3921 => 1.19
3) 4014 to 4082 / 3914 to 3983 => 1.23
